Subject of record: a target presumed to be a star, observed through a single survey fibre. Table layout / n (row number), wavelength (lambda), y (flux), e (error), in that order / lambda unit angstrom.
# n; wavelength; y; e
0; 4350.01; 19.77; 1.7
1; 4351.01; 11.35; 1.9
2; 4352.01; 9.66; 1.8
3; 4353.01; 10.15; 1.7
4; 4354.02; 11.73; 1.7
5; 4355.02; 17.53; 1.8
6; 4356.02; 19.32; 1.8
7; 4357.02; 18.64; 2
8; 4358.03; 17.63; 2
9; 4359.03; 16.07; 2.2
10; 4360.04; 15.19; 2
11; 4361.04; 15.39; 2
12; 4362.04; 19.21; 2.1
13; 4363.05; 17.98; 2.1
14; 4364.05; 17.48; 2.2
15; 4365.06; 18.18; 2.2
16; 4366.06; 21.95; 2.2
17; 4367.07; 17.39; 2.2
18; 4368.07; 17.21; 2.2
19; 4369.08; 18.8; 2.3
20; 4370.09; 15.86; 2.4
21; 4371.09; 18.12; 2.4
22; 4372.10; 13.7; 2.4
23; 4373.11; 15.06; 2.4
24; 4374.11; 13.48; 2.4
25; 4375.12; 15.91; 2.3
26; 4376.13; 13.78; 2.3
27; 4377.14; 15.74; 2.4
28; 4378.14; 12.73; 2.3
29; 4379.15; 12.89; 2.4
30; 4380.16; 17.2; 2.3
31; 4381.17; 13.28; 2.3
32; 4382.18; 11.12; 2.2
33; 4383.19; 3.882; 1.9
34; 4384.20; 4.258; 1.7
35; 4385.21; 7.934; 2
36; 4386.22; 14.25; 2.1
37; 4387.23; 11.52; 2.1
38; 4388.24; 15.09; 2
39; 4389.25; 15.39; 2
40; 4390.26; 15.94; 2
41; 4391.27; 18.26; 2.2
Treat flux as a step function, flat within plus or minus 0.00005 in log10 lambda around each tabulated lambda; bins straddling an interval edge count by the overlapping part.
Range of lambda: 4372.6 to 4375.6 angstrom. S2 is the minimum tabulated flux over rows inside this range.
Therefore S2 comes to 13.48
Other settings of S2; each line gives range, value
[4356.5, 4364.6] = 15.19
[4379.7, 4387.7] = 3.882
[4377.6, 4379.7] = 12.73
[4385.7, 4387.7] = 11.52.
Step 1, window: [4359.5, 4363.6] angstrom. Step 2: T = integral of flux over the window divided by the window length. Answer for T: 16.9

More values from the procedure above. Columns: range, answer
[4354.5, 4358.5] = 18.3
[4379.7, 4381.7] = 15.1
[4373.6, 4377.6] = 14.7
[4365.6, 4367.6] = 19.6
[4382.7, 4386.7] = 7.55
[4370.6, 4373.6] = 15.6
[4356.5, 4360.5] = 16.9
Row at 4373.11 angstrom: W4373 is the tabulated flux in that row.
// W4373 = 15.06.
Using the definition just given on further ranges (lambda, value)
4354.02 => 11.73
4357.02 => 18.64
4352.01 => 9.66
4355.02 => 17.53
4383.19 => 3.882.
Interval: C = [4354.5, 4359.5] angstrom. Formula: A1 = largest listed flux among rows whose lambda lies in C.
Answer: 19.32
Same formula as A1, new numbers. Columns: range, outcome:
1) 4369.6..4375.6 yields 18.12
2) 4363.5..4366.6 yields 21.95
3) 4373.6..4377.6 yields 15.91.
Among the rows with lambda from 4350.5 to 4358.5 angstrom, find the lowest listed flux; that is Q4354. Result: 9.66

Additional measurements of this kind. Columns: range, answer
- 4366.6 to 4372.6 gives 13.7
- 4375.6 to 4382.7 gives 11.12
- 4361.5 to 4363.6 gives 17.98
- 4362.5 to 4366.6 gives 17.48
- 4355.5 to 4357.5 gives 18.64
